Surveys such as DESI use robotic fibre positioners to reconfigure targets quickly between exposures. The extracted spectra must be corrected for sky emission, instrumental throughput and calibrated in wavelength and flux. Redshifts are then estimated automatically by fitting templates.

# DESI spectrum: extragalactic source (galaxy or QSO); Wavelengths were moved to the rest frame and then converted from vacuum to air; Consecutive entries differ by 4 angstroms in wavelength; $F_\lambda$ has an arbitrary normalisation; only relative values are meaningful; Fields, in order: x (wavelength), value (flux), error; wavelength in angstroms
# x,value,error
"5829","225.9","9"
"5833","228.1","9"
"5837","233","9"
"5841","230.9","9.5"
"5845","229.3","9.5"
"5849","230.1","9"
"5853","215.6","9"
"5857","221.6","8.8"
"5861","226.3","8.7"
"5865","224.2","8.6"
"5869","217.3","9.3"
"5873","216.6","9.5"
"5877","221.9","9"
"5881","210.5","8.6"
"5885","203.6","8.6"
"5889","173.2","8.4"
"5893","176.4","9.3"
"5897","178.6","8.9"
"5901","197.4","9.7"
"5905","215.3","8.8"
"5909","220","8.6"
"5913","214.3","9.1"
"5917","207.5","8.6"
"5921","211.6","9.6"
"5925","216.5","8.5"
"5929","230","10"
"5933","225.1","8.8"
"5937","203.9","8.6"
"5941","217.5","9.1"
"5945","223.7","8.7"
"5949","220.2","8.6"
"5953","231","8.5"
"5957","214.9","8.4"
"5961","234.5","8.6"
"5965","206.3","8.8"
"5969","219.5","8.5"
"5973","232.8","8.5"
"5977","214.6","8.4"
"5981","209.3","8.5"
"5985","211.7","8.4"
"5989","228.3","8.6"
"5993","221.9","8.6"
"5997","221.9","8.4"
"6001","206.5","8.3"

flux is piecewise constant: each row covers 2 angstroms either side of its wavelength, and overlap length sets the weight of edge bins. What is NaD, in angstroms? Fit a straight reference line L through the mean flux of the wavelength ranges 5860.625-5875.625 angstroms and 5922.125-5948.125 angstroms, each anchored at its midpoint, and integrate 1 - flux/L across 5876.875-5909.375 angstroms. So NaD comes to 3.4 angstroms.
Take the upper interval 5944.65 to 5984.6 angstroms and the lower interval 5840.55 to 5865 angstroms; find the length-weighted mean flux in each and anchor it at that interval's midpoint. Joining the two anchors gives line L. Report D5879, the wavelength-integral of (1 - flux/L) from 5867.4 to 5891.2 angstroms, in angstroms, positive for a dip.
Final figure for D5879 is 1.8 angstroms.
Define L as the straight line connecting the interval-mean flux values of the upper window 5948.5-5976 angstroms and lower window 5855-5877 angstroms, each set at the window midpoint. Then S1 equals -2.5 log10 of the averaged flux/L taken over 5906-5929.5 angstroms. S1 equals 0.03 mag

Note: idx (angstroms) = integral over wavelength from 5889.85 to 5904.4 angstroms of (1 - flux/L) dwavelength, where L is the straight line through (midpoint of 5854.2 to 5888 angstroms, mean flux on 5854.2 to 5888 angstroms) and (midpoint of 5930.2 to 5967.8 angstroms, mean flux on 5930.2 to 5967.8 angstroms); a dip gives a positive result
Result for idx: 2.1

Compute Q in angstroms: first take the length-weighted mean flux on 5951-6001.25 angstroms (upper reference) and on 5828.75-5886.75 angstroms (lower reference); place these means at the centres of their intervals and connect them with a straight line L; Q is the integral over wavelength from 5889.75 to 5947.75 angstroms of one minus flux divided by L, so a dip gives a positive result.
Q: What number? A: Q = 3.1 angstroms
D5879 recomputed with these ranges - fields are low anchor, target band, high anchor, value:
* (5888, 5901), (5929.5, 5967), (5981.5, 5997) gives -3.3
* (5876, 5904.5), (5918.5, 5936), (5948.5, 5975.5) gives -0.9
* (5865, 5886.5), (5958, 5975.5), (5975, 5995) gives -0.5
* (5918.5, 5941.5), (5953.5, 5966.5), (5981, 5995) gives -0.1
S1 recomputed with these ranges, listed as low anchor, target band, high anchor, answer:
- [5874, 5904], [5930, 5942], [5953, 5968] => -0.02 mag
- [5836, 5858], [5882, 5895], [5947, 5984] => 0.20 mag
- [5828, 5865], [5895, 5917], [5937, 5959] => 0.09 mag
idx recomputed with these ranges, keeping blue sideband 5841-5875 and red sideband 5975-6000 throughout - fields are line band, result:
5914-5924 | 0.4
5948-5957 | -0.2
